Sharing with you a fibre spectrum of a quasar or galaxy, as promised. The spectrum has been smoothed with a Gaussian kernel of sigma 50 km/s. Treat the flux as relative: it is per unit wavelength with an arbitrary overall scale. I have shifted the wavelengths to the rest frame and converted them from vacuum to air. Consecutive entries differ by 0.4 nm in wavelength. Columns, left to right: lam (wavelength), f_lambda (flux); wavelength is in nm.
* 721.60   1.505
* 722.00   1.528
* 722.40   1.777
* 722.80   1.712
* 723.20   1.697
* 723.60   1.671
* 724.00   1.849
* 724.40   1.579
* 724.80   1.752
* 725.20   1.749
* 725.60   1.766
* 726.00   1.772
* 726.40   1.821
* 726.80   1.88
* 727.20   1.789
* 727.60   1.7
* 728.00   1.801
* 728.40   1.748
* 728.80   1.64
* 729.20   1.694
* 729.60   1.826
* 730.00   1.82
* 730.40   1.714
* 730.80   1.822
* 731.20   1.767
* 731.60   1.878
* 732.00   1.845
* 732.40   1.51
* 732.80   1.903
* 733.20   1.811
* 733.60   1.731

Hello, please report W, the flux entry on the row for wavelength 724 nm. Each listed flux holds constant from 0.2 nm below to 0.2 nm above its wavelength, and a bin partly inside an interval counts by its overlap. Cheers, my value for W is 1.849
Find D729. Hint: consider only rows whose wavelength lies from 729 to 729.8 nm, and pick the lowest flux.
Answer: 1.694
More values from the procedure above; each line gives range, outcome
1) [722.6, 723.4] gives 1.697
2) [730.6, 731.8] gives 1.767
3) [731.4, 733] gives 1.51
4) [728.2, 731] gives 1.64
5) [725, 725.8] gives 1.749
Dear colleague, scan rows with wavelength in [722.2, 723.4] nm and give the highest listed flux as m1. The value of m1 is 1.777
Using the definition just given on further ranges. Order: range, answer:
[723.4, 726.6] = 1.849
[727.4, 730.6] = 1.826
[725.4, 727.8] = 1.88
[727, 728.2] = 1.801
